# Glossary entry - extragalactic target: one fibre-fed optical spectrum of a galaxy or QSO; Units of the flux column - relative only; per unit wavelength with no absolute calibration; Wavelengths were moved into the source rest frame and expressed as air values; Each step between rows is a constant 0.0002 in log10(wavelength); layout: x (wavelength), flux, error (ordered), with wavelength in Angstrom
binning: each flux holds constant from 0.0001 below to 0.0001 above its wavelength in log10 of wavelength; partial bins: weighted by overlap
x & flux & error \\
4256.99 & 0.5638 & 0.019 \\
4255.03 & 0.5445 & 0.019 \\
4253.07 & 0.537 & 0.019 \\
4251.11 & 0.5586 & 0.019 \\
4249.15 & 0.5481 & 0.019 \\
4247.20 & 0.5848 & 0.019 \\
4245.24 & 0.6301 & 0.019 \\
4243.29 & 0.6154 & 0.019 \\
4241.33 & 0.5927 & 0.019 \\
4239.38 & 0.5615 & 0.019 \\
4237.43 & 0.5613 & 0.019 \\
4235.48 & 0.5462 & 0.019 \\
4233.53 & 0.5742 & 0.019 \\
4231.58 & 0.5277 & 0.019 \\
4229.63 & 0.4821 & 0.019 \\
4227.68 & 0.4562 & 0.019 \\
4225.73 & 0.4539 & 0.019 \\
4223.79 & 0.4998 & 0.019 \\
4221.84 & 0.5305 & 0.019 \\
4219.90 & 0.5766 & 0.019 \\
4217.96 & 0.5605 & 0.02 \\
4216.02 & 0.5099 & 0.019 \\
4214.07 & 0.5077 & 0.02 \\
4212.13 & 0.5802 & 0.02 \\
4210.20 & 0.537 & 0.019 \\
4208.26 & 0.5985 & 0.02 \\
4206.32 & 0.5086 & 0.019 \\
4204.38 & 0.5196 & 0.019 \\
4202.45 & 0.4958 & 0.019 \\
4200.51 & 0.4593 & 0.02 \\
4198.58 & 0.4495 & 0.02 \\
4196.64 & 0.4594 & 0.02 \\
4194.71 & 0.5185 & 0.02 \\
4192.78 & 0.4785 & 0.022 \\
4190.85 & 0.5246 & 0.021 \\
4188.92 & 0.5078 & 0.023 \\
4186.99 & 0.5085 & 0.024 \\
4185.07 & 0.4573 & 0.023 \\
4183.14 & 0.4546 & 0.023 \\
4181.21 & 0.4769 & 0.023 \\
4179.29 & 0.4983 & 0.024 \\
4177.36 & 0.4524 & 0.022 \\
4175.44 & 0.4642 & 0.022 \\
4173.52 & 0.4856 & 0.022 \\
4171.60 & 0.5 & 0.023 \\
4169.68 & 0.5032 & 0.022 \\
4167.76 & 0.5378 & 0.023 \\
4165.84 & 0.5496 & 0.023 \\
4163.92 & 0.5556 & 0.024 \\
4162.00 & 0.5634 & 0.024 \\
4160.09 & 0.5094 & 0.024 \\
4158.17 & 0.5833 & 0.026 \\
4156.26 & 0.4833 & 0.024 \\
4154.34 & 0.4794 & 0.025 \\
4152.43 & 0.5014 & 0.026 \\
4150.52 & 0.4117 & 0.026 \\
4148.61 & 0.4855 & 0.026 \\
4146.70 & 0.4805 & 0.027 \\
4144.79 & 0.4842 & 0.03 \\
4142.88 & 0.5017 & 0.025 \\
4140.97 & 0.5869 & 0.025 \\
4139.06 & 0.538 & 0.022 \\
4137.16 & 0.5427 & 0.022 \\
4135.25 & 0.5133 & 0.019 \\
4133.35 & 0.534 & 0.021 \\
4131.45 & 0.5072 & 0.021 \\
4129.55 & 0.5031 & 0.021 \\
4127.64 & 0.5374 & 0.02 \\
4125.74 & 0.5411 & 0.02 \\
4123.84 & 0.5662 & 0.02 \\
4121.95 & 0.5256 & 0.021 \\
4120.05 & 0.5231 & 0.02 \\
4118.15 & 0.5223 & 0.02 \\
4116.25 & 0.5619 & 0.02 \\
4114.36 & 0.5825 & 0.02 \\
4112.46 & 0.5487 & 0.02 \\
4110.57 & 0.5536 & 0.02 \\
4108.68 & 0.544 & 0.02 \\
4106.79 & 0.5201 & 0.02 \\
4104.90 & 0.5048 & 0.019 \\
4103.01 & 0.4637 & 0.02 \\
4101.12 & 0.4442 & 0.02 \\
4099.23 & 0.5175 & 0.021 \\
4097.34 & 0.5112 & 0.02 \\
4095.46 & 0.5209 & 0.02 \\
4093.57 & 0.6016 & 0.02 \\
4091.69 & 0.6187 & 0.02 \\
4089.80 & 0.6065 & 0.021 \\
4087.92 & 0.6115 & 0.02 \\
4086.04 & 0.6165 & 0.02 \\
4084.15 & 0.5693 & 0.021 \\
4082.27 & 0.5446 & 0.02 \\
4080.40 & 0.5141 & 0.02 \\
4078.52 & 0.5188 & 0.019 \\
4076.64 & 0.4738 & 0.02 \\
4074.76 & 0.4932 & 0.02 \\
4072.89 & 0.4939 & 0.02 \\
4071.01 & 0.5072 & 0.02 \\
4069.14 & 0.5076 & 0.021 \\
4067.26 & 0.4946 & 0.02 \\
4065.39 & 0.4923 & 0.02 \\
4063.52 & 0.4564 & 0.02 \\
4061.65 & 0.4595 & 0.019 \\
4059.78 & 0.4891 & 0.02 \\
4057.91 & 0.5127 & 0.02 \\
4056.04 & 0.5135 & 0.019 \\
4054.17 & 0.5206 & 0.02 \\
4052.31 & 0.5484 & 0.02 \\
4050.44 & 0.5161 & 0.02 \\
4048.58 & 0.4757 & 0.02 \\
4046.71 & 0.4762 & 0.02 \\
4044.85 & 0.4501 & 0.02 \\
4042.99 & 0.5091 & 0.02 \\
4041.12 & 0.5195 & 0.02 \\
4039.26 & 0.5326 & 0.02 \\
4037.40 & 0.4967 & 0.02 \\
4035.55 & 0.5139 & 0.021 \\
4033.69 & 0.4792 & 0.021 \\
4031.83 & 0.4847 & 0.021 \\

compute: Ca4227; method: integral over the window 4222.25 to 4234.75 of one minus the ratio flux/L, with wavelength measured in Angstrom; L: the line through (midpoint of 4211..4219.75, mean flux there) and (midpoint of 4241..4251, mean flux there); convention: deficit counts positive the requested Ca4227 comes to 1.39 Angstrom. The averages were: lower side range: 0.543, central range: 0.501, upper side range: 0.591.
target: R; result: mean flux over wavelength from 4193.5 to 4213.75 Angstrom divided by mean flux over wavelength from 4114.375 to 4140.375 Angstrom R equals 0.96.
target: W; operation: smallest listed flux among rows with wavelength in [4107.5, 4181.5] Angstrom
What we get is 0.4117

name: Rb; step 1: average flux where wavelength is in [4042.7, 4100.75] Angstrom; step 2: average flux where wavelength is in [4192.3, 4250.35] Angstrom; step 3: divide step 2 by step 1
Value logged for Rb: 1.0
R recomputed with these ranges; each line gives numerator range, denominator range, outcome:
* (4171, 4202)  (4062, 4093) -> 0.90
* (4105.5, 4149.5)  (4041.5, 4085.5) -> 1.05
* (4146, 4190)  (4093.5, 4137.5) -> 0.94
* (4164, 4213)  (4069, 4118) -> 0.93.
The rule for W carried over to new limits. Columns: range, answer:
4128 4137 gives 0.5031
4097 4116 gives 0.4442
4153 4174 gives 0.4794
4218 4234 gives 0.4539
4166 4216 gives 0.4495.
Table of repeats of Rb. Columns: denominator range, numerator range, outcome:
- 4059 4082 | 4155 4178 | 1.05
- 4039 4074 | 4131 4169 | 1.04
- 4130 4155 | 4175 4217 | 0.99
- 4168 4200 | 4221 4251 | 1.12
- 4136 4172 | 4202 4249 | 1.05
